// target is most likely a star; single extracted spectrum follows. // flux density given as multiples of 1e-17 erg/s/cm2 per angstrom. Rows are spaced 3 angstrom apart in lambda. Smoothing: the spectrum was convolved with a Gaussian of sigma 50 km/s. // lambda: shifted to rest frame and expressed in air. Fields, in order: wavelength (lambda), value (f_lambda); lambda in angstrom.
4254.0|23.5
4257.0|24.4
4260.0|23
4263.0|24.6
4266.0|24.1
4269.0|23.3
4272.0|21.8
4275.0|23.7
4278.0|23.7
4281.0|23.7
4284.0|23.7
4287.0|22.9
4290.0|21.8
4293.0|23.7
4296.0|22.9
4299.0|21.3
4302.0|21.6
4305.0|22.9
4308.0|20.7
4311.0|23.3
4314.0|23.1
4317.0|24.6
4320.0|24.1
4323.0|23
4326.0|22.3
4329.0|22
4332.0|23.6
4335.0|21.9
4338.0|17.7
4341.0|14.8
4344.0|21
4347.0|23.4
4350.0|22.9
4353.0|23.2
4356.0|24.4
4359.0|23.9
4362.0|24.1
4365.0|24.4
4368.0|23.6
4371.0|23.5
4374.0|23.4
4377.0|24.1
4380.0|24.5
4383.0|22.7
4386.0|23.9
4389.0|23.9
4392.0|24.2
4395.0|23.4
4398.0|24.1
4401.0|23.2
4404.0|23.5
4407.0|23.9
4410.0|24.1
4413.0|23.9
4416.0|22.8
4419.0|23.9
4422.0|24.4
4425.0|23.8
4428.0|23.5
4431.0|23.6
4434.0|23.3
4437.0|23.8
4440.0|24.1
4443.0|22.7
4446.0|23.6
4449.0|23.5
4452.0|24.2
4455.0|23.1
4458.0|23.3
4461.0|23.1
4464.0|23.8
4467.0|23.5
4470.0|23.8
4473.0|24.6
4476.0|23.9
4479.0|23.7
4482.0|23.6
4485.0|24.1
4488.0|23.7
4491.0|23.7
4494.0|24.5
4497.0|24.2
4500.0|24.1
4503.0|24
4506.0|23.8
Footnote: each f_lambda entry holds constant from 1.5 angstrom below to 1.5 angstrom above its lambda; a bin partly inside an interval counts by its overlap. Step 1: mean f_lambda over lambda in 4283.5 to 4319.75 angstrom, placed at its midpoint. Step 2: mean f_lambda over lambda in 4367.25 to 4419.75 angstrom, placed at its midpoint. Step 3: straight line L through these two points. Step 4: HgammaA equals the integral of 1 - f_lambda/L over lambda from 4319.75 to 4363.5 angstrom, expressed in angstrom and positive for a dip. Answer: 2.0 angstrom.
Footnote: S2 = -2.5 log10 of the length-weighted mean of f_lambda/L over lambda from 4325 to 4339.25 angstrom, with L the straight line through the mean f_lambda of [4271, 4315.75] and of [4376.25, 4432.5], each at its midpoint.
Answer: 0.08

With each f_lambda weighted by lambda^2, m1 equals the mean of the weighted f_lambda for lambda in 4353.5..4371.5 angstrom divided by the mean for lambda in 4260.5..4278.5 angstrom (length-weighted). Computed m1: 1.07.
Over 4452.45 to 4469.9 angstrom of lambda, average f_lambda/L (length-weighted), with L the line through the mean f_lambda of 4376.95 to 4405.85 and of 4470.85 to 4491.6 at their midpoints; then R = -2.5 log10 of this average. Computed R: 0.02 mag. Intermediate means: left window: 23.7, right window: 23.9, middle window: 23.4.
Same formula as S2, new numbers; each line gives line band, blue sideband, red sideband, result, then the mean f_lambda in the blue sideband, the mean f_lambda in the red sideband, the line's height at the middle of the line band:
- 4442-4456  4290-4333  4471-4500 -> 0.013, 22.7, 24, 23.7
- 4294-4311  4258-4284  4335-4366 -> 0.040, 23.5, 21.9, 22.9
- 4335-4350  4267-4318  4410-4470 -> 0.165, 22.9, 23.6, 23.1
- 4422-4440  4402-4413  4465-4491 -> 0.005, 23.8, 23.9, 23.8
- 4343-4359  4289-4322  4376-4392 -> 0.012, 22.7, 23.8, 23.4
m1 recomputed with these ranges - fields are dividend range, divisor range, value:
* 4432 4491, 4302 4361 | 1.13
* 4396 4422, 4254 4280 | 1.07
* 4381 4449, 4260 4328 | 1.09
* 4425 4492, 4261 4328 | 1.11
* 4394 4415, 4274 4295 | 1.08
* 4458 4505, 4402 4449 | 1.03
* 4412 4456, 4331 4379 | 1.09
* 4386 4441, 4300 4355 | 1.12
